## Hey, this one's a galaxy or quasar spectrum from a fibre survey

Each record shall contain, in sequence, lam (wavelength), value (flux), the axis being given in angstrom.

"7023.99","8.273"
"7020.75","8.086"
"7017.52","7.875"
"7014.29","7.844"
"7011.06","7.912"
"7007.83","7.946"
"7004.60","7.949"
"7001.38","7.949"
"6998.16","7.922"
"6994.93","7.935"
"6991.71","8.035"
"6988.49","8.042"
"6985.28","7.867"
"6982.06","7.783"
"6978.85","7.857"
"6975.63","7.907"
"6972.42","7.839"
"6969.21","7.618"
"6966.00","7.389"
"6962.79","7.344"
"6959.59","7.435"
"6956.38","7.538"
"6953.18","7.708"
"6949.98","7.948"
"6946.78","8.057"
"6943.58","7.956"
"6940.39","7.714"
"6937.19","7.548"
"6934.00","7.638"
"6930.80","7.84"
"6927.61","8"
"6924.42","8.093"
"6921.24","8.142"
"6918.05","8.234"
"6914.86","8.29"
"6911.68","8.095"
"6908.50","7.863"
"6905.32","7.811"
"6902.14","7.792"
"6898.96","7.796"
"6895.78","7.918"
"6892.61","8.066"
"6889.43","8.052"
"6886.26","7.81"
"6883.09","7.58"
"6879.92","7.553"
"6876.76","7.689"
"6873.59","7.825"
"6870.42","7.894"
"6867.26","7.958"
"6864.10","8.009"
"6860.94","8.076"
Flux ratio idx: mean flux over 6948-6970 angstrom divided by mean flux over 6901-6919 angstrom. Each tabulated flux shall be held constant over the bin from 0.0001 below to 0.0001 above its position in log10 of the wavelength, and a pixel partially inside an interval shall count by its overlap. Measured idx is 0.95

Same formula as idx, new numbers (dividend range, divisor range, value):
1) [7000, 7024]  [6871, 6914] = 1.01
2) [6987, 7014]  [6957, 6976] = 1.05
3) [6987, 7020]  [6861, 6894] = 1.01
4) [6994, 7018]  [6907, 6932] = 0.98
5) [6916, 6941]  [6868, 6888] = 1.02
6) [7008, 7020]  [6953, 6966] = 1.06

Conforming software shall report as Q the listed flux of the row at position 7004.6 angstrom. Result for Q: 7.949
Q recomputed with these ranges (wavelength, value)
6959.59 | 7.435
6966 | 7.389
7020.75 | 8.086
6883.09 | 7.58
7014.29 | 7.844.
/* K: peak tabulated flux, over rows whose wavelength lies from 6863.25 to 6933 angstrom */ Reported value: 8.29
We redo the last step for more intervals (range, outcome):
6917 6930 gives 8.234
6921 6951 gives 8.142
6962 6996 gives 8.042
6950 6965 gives 7.708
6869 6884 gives 7.894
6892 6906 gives 8.066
